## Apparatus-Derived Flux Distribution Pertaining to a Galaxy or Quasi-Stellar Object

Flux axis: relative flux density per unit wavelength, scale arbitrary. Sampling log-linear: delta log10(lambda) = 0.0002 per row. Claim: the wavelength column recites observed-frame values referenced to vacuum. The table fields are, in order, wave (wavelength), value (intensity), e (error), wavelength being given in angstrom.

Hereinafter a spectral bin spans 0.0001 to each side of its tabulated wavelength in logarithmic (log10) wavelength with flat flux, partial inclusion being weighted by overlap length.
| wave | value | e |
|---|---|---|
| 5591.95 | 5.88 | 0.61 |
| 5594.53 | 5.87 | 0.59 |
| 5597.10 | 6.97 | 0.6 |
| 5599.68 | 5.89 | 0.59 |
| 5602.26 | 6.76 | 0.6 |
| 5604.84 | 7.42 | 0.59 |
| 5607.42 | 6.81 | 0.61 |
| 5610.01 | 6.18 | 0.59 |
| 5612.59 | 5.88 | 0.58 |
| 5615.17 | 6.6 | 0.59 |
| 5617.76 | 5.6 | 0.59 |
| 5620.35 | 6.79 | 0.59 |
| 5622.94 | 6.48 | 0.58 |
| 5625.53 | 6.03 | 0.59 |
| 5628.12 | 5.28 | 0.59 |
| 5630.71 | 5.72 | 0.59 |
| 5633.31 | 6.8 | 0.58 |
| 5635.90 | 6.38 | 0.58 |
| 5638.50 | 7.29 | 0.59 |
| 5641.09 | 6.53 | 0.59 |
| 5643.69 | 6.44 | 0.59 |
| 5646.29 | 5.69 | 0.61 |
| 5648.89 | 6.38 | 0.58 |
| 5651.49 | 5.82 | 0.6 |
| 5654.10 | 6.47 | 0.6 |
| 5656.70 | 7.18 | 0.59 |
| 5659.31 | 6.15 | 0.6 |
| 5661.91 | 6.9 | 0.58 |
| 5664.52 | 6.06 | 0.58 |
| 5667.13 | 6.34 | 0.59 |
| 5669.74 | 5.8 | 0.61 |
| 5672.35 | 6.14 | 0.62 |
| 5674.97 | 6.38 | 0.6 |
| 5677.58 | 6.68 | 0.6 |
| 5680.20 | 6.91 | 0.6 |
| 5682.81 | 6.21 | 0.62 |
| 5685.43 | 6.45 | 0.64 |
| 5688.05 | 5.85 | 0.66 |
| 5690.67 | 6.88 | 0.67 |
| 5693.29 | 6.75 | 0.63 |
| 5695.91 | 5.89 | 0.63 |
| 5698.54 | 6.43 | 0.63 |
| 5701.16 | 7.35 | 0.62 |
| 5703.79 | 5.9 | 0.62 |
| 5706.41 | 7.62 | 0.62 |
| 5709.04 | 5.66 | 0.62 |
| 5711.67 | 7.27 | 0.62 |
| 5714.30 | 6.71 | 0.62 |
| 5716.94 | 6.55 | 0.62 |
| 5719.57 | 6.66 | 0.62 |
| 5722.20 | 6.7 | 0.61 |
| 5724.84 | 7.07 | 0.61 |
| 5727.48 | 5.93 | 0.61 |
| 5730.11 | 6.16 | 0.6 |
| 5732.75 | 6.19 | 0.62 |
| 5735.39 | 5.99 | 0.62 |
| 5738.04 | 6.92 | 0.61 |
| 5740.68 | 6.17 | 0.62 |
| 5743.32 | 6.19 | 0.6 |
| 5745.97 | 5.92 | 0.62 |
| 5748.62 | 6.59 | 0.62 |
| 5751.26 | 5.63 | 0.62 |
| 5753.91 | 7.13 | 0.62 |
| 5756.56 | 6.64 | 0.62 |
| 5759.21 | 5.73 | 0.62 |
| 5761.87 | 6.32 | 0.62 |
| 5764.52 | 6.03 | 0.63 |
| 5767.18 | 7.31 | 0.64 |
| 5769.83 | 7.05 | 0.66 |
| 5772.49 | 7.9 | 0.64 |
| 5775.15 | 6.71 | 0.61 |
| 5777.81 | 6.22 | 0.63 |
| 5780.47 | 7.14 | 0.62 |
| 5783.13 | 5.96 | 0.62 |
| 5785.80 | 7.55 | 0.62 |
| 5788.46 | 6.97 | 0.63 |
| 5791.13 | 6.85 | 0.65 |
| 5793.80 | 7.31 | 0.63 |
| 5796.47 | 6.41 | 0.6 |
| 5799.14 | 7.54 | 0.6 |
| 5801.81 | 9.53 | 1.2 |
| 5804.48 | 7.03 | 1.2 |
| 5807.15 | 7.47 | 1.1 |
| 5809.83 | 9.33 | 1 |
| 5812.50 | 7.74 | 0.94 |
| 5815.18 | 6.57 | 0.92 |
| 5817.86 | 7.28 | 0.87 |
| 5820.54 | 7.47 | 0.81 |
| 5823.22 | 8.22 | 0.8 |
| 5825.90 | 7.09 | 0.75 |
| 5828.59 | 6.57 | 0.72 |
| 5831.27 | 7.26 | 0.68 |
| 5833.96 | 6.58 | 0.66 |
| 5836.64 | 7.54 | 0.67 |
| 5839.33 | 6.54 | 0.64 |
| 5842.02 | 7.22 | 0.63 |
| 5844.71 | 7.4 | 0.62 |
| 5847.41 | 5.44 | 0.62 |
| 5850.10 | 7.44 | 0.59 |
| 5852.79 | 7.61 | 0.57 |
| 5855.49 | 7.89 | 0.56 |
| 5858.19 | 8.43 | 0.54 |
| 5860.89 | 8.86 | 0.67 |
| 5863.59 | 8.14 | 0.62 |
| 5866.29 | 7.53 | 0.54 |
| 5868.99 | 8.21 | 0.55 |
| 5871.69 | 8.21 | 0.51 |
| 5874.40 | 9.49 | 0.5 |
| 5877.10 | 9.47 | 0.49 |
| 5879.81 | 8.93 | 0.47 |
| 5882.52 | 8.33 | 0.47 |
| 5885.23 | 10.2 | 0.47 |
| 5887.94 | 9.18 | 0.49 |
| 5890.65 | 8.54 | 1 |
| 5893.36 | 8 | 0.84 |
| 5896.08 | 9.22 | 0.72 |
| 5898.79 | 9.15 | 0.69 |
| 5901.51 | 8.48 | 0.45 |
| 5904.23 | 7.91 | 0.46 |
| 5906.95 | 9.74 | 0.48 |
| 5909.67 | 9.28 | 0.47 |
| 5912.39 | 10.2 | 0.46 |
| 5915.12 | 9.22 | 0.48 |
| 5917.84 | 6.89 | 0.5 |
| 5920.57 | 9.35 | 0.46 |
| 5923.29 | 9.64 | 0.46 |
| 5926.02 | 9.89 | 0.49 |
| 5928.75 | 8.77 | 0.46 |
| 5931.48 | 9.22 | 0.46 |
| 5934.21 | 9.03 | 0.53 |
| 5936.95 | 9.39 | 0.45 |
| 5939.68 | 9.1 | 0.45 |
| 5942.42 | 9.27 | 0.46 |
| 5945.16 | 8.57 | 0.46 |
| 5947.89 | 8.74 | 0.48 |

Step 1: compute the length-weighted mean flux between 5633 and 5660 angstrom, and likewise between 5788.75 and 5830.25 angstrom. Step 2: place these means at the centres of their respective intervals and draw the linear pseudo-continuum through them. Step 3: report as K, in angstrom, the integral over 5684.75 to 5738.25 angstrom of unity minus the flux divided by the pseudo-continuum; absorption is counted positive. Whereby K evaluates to 2.7 angstrom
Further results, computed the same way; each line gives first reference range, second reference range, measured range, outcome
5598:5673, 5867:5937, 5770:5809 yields 3.3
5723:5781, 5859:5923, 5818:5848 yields 2.9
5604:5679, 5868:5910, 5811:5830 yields 2.1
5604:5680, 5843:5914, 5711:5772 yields 6.5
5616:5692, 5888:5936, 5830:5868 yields 4.2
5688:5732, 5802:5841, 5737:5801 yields 2.9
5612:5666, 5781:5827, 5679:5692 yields 0.3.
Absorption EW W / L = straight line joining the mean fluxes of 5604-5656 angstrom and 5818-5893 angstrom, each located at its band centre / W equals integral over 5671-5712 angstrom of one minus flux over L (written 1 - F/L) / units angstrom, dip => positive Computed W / 1.6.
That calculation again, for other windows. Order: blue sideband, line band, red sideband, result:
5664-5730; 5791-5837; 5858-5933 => 2.6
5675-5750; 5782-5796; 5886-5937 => 1.0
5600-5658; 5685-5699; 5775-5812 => 0.8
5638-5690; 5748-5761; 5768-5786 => 0.9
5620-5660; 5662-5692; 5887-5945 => 1.5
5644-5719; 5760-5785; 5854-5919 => 2.4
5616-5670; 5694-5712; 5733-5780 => -0.4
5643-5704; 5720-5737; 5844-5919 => 1.4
